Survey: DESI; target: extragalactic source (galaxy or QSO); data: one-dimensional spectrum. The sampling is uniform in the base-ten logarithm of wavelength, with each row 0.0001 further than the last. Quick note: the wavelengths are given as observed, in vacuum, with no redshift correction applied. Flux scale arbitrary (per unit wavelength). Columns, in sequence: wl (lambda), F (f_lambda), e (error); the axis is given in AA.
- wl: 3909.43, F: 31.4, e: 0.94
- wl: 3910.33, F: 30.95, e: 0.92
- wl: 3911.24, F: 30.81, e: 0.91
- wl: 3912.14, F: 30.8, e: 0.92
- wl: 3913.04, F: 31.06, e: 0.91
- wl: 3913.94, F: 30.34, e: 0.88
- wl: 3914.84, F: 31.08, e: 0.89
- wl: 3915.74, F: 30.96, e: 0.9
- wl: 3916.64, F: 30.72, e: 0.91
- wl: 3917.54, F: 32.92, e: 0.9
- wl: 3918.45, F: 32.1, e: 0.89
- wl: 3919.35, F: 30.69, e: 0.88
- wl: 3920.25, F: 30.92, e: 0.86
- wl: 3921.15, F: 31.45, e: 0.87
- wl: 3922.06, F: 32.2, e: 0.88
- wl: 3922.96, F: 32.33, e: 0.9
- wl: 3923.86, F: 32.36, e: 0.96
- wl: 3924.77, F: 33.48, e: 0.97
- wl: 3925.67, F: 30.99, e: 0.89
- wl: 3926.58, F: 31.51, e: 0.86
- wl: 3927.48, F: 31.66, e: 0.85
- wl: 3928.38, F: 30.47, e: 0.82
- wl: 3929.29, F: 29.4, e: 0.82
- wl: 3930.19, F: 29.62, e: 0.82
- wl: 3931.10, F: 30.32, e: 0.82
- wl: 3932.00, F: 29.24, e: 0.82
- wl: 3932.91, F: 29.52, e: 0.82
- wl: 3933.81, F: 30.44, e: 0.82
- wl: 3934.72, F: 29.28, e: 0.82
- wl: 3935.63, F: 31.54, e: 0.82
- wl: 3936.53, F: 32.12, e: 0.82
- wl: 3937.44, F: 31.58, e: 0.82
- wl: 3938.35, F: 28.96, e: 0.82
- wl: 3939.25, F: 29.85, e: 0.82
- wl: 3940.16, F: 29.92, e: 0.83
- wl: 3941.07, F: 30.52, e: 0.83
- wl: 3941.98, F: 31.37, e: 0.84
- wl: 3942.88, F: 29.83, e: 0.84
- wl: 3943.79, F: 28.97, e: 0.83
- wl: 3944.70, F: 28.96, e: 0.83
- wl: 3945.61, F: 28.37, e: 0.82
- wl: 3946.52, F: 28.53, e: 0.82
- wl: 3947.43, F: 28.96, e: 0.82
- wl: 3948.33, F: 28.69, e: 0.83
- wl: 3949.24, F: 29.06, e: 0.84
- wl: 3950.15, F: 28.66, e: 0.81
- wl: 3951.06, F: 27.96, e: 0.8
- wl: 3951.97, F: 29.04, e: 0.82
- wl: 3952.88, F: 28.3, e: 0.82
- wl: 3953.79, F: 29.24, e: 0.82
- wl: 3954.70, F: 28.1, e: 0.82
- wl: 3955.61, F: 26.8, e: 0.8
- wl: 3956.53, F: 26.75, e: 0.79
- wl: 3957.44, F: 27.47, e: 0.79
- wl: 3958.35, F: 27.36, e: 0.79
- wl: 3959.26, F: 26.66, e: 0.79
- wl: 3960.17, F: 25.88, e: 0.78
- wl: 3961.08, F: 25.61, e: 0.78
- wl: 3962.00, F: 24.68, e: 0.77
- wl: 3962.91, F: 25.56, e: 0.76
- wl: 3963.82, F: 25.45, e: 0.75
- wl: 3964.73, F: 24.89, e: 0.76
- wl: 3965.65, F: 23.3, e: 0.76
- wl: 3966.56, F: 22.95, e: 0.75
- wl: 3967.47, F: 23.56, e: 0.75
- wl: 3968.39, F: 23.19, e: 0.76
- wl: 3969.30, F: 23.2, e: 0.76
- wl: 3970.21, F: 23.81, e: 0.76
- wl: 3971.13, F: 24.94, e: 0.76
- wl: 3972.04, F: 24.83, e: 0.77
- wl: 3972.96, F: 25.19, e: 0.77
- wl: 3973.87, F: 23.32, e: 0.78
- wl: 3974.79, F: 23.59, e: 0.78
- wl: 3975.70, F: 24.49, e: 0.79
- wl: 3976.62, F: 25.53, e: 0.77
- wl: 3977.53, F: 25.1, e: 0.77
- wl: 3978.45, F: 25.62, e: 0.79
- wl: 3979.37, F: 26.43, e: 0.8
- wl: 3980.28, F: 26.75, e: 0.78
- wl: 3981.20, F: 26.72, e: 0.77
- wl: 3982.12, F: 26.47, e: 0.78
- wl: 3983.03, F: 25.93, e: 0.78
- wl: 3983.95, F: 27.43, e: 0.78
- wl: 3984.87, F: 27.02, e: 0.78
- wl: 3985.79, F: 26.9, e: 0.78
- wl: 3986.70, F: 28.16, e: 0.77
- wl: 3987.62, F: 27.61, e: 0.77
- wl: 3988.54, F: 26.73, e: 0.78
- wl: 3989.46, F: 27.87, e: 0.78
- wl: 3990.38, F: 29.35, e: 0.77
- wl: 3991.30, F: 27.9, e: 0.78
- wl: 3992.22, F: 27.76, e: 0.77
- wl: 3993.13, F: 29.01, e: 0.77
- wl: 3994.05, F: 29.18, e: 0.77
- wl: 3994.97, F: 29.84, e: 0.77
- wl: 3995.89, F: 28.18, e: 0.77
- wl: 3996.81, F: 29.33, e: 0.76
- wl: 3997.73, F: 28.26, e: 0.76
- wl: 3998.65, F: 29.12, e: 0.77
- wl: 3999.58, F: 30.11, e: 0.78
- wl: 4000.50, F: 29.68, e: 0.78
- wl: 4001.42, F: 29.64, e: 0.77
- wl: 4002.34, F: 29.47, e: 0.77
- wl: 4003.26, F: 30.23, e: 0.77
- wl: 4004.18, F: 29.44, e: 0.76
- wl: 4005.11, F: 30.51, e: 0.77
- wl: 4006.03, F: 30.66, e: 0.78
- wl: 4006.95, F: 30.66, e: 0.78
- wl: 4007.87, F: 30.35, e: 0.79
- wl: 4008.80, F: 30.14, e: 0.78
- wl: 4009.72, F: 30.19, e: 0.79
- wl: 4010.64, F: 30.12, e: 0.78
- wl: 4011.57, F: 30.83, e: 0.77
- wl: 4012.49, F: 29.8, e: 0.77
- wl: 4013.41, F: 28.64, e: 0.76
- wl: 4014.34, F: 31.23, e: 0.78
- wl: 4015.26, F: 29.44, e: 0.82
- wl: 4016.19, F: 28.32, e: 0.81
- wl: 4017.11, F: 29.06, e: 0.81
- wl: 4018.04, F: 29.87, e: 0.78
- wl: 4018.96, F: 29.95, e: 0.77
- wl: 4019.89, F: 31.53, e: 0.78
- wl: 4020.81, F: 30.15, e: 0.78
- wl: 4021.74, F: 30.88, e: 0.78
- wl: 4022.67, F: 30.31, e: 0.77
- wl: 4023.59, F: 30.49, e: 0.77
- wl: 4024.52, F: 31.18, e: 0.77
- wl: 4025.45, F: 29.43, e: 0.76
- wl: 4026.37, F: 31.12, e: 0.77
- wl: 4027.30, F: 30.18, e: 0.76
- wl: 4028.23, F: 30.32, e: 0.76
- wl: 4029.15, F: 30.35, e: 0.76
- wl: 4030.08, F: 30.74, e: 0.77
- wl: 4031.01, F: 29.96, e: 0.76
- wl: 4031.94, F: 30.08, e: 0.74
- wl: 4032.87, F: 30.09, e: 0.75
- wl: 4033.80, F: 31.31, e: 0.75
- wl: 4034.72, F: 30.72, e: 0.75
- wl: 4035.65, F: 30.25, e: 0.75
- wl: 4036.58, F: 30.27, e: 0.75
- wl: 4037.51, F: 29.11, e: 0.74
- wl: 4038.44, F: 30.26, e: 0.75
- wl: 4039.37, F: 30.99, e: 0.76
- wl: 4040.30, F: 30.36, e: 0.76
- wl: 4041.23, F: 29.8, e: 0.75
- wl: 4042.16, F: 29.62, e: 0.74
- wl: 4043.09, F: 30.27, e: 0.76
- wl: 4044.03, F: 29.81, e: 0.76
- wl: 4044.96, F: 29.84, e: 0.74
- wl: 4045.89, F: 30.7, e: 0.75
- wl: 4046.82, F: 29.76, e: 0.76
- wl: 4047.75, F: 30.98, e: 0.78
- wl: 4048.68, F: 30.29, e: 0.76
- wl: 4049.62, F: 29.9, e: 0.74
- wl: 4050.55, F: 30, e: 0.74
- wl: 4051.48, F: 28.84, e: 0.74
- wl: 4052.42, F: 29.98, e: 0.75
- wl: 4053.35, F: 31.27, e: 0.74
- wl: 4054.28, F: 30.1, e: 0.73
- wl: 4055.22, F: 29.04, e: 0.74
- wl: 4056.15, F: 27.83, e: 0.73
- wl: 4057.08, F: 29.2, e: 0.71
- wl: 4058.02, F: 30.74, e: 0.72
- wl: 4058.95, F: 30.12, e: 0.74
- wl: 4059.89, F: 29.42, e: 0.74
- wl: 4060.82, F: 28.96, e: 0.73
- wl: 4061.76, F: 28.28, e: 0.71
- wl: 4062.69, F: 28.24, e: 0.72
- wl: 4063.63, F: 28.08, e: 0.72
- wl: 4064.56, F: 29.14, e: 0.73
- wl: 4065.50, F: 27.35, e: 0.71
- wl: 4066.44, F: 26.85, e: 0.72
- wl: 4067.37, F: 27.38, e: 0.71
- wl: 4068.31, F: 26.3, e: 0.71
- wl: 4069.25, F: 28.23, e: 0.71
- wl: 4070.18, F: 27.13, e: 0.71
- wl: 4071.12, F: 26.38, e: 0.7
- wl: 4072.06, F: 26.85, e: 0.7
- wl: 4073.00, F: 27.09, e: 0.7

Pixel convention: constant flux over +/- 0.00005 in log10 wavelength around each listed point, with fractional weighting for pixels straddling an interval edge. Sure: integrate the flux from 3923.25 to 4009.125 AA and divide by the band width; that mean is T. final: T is 28.1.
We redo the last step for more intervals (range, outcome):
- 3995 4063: 30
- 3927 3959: 29.3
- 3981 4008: 28.7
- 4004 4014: 30.1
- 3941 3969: 27.2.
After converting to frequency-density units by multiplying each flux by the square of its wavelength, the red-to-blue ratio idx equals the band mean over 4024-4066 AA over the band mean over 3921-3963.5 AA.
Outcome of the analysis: 1.07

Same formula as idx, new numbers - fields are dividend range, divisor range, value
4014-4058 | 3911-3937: 1.03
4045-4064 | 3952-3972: 1.21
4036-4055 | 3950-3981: 1.22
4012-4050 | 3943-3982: 1.19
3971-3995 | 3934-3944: 0.90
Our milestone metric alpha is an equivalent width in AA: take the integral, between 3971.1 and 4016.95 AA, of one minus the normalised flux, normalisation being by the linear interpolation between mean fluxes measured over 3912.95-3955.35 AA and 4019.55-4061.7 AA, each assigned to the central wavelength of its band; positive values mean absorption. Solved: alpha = 3.1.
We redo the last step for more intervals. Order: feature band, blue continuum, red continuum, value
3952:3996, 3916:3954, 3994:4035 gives 5.7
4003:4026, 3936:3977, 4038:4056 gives -0.9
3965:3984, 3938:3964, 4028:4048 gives 2.6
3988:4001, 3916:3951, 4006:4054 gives 0.7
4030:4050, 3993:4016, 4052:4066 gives -0.6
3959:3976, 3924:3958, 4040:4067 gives 2.9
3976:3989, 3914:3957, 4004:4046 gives 1.5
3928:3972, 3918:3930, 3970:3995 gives 2.2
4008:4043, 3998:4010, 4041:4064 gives -0.4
